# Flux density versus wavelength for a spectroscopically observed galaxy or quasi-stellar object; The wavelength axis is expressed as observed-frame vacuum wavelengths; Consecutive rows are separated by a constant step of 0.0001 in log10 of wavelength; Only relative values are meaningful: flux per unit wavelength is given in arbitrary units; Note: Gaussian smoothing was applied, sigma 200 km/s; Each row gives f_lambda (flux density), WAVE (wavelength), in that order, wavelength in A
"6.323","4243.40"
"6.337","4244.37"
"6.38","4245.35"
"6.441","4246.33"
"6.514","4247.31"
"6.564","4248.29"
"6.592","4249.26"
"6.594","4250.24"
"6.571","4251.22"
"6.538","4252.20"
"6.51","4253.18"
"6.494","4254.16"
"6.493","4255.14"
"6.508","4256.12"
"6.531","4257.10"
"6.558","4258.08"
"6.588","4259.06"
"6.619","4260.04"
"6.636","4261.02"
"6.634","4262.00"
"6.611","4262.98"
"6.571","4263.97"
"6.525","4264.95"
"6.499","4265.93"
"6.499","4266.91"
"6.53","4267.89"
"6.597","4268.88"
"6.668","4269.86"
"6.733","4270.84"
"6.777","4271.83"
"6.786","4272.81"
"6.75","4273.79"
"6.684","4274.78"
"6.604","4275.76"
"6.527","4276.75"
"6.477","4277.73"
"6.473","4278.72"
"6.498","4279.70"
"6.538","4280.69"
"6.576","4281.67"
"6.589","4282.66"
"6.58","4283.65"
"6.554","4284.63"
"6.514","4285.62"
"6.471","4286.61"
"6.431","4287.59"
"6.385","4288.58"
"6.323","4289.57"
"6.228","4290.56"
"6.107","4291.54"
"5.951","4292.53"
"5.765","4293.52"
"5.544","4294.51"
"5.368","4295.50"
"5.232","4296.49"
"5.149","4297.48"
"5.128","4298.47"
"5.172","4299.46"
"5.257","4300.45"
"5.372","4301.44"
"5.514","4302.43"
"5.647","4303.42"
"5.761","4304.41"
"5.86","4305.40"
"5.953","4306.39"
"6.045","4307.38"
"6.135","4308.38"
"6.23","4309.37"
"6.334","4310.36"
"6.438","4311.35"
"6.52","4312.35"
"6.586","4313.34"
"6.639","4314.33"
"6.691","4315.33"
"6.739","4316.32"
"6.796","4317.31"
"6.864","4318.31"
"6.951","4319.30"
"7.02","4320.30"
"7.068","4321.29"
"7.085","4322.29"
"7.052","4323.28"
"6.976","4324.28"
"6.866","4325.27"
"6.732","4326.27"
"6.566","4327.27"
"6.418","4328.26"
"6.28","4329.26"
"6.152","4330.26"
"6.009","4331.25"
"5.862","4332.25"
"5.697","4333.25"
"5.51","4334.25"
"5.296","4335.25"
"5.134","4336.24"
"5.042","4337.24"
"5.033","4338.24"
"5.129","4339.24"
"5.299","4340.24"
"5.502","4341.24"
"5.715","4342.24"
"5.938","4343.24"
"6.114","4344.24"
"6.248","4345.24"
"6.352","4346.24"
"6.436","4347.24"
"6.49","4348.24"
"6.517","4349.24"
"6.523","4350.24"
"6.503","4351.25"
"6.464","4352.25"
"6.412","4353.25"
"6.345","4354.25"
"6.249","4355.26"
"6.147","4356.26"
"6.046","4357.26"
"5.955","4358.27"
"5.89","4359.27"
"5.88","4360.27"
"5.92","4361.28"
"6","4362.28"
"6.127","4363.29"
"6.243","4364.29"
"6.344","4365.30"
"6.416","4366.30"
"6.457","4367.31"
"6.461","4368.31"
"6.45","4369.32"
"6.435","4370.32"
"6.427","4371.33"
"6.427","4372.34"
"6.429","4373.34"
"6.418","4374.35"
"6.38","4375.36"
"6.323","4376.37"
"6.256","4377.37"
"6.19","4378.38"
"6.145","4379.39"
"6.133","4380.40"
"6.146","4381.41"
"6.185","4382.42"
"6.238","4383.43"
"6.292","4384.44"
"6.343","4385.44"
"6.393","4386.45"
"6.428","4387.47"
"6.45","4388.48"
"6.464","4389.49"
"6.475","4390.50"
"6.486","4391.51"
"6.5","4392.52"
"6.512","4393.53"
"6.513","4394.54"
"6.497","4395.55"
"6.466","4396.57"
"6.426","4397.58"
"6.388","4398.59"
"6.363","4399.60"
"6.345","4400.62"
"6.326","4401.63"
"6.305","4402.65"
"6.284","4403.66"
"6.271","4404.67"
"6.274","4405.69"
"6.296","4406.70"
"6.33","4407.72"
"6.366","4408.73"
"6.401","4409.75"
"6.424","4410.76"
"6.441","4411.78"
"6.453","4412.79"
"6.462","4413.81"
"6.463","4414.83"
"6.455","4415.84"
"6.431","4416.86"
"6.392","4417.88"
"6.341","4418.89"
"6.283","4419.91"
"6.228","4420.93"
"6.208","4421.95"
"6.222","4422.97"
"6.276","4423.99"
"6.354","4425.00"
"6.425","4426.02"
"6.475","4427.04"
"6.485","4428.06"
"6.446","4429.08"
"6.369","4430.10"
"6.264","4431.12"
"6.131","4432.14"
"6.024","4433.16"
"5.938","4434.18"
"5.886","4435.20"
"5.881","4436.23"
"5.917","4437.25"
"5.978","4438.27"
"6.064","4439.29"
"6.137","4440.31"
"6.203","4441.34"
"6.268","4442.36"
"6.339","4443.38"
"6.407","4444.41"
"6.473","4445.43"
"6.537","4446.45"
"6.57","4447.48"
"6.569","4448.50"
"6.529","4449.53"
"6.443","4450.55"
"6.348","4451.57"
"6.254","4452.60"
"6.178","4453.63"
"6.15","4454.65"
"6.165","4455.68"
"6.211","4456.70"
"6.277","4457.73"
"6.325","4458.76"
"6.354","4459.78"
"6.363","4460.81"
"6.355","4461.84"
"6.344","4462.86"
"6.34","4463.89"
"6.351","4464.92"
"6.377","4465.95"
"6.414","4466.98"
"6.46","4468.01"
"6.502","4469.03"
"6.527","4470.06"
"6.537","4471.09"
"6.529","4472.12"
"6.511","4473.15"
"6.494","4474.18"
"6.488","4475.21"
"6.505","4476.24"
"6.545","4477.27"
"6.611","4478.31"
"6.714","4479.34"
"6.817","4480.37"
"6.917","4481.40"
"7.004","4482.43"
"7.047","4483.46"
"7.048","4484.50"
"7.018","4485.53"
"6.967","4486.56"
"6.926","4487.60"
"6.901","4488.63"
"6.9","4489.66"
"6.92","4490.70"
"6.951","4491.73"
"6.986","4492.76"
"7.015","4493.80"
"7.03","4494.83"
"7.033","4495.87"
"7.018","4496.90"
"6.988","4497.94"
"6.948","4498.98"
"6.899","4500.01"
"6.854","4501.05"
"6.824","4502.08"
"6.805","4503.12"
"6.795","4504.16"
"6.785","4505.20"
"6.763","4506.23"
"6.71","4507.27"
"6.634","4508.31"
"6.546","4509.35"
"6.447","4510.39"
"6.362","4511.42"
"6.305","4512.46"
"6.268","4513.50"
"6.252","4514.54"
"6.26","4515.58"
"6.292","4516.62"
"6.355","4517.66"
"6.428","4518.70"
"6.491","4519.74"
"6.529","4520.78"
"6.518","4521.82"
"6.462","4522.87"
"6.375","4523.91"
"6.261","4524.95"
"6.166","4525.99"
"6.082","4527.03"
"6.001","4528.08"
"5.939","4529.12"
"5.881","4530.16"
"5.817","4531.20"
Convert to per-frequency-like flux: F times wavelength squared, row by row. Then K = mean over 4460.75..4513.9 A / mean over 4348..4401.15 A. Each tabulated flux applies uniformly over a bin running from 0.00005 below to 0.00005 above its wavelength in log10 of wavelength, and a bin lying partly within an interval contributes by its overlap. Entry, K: 1.1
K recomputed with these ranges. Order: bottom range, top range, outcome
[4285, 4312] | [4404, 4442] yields 1.13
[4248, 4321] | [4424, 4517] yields 1.12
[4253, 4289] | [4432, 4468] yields 1.04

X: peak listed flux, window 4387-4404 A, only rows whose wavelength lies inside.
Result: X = 6.513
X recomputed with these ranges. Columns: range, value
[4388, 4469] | 6.57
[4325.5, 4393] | 6.732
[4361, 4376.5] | 6.461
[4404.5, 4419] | 6.463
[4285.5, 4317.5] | 6.796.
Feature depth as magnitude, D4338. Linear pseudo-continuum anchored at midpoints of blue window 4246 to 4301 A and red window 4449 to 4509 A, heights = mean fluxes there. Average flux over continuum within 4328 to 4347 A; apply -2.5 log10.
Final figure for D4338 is 0.13 mag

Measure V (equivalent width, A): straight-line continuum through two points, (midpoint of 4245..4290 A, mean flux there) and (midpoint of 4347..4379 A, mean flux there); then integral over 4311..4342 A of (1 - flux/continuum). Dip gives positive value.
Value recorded 0.72 A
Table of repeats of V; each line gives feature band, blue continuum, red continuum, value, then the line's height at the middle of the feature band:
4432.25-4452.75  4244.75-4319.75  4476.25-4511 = 1.5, 6.73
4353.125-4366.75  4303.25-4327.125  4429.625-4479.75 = 0.7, 6.48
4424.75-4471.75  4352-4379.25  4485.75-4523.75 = 1.6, 6.52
